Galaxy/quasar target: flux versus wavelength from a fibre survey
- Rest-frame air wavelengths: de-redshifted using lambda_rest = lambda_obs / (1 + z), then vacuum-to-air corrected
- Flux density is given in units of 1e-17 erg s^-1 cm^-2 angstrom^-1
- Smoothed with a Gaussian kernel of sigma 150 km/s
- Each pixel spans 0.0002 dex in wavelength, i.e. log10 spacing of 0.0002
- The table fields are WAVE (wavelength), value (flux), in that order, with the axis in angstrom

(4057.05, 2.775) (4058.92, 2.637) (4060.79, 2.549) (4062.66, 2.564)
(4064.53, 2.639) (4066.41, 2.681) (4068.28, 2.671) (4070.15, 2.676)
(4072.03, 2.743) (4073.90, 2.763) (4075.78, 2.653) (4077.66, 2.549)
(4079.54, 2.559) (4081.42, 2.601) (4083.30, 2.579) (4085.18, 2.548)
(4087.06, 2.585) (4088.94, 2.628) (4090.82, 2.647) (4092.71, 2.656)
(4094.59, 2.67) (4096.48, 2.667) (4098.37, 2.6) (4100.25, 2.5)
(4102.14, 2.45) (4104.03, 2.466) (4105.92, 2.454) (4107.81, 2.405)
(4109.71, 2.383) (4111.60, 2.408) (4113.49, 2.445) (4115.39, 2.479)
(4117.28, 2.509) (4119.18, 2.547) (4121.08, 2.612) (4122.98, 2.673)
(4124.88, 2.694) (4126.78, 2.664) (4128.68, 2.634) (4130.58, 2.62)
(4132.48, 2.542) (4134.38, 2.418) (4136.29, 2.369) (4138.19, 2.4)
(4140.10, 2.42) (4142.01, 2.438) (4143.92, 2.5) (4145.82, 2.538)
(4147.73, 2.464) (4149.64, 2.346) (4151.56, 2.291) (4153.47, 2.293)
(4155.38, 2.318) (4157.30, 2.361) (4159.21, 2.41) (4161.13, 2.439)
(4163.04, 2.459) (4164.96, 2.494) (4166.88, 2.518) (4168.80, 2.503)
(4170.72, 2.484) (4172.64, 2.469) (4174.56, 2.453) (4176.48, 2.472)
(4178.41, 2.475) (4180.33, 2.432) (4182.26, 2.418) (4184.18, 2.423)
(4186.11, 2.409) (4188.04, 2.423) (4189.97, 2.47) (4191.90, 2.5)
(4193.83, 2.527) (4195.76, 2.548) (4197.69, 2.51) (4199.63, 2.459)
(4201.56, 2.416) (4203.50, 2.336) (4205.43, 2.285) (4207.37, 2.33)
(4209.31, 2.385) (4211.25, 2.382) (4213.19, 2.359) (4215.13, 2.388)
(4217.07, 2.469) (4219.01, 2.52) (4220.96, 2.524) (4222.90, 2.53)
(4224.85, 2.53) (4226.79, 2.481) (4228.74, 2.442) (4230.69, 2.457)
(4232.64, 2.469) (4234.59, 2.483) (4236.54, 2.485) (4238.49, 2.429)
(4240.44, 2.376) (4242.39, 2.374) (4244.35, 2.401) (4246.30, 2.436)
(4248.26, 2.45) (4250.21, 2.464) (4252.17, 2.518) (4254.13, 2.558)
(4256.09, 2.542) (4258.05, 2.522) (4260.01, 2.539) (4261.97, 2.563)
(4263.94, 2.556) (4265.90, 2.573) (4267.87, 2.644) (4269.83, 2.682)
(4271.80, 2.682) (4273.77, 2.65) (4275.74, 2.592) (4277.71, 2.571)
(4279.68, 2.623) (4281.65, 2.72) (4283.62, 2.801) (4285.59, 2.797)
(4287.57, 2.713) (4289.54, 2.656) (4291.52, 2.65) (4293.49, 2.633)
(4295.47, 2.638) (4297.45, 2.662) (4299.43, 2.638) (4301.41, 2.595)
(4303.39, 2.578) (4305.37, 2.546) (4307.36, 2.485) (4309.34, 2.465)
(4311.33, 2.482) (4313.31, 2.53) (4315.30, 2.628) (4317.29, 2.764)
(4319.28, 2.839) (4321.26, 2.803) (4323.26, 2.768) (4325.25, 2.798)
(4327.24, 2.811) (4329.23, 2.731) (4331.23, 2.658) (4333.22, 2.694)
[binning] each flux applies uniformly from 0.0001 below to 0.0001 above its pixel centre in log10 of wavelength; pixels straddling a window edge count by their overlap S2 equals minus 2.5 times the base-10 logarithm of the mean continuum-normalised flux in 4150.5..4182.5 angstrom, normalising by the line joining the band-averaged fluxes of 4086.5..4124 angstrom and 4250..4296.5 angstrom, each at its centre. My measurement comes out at 0.061 mag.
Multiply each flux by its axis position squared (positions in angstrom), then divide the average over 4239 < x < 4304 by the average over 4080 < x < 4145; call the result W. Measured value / 1.1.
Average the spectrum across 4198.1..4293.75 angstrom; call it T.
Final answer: 2.52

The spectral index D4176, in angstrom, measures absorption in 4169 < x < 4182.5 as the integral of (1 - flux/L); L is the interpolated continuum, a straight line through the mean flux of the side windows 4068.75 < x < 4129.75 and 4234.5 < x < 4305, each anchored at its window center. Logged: 0.6 angstrom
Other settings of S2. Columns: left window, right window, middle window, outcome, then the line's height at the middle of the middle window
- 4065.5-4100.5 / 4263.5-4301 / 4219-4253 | 0.080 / 2.65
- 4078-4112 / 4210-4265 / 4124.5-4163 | 0.029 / 2.52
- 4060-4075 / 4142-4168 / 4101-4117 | 0.046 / 2.55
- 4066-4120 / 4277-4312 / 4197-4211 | 0.094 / 2.6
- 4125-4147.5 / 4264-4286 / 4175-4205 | 0.050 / 2.57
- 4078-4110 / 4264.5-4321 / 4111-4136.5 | 0.008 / 2.57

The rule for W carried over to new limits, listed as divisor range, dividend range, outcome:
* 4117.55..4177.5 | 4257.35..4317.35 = 1.13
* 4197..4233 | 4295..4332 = 1.14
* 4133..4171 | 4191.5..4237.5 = 1.04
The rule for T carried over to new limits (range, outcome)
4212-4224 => 2.46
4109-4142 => 2.52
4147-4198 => 2.44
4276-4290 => 2.69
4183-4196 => 2.47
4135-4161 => 2.4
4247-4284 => 2.59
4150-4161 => 2.34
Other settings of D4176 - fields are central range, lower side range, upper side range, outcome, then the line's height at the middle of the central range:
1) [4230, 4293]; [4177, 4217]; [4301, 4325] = -0.6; 2.54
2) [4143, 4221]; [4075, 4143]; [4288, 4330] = 4.5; 2.58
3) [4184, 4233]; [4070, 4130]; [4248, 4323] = 2.9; 2.6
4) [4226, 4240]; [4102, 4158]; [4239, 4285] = 0.4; 2.54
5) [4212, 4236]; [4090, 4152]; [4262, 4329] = 1.2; 2.6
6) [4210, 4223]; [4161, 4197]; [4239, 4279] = 0.3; 2.5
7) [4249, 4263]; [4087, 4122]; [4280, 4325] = 0.5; 2.63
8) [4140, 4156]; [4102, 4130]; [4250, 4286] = 0.9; 2.54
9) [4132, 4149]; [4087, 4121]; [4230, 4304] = 0.6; 2.54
